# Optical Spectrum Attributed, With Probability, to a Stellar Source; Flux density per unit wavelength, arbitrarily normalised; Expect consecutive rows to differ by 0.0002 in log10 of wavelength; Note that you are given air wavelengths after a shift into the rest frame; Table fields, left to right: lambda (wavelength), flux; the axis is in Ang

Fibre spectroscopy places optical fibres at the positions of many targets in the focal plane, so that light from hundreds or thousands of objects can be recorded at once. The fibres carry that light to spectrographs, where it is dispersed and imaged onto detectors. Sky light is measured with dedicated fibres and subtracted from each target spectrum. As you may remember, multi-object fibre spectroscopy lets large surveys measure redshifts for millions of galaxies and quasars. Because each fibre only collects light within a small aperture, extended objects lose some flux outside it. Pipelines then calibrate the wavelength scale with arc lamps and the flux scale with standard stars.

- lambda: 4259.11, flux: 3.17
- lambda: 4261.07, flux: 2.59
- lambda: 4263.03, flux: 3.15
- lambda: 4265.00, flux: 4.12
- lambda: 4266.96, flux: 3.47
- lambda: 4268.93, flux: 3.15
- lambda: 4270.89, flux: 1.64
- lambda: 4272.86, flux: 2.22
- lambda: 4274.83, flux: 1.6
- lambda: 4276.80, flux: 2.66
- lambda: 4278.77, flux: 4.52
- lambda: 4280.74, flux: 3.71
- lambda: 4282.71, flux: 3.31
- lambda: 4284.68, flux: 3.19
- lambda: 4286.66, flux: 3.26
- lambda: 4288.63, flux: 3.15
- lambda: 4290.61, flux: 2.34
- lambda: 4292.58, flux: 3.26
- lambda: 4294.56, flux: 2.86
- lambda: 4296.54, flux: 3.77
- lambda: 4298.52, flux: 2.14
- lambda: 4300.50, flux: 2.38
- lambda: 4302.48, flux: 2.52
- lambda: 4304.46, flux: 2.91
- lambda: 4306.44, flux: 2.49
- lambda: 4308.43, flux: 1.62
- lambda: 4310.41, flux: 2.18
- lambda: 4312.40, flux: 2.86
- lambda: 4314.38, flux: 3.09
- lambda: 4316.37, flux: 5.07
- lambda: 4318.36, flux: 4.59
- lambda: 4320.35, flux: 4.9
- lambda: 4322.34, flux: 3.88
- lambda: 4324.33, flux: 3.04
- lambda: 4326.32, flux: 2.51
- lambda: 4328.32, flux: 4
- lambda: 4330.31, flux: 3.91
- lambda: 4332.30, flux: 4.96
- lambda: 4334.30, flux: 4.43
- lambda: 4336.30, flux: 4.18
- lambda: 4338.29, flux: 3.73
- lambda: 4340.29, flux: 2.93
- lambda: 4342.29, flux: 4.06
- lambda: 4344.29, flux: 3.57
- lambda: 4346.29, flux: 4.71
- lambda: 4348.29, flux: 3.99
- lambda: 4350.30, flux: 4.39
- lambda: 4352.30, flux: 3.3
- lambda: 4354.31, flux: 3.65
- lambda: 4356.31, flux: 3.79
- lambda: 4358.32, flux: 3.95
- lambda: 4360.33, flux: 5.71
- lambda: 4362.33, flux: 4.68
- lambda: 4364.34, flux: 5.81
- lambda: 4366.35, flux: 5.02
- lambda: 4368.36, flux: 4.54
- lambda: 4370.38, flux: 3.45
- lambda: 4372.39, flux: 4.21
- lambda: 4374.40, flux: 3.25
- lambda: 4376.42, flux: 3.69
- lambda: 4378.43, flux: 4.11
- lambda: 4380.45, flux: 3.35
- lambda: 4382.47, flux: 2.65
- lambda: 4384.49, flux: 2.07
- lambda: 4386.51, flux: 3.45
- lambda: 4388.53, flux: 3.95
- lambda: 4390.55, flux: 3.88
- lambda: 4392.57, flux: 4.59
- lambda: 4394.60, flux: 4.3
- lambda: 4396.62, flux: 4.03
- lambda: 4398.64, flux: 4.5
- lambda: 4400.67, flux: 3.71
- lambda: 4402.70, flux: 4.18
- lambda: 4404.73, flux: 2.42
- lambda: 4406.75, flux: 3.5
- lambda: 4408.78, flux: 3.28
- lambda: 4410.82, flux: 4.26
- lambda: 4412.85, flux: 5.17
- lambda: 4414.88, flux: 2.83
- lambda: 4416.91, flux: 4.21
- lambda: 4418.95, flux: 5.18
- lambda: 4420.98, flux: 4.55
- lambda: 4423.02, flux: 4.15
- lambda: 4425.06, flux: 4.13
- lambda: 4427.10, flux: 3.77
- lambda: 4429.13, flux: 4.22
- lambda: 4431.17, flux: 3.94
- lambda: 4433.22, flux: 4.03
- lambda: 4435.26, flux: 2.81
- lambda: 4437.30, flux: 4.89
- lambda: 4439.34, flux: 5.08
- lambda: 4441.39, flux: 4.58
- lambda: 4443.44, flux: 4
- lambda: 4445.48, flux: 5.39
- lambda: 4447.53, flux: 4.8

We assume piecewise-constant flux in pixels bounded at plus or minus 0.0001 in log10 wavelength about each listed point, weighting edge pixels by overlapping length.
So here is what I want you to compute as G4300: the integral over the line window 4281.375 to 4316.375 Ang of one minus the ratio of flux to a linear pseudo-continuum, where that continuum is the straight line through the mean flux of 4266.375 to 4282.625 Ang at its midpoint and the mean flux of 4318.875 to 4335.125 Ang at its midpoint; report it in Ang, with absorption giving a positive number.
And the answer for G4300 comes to 5.2 Ang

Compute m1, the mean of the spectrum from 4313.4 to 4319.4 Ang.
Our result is 4.25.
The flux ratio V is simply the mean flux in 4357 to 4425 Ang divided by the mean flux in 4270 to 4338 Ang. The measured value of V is 1.2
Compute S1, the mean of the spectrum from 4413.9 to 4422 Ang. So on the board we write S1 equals 4.2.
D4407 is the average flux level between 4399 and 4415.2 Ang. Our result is 3.74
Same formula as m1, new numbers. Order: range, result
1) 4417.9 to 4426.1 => 4.5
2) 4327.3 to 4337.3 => 4.29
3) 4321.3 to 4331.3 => 3.47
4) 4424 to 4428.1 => 3.95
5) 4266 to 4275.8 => 2.41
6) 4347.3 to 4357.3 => 3.82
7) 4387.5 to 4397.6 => 4.15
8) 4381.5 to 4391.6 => 3.21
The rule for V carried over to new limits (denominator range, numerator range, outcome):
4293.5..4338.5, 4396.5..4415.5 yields 1.12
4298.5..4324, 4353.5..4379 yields 1.36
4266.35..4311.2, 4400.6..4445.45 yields 1.46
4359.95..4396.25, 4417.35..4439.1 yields 1.05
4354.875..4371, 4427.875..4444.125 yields 0.91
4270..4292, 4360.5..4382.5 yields 1.45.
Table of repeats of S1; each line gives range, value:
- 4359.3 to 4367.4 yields 5.3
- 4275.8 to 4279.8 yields 3.58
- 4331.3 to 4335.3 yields 4.69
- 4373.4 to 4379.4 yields 3.68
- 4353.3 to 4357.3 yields 3.72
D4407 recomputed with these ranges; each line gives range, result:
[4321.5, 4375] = 4.07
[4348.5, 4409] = 3.92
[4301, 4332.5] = 3.35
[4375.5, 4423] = 3.83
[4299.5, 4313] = 2.41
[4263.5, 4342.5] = 3.26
